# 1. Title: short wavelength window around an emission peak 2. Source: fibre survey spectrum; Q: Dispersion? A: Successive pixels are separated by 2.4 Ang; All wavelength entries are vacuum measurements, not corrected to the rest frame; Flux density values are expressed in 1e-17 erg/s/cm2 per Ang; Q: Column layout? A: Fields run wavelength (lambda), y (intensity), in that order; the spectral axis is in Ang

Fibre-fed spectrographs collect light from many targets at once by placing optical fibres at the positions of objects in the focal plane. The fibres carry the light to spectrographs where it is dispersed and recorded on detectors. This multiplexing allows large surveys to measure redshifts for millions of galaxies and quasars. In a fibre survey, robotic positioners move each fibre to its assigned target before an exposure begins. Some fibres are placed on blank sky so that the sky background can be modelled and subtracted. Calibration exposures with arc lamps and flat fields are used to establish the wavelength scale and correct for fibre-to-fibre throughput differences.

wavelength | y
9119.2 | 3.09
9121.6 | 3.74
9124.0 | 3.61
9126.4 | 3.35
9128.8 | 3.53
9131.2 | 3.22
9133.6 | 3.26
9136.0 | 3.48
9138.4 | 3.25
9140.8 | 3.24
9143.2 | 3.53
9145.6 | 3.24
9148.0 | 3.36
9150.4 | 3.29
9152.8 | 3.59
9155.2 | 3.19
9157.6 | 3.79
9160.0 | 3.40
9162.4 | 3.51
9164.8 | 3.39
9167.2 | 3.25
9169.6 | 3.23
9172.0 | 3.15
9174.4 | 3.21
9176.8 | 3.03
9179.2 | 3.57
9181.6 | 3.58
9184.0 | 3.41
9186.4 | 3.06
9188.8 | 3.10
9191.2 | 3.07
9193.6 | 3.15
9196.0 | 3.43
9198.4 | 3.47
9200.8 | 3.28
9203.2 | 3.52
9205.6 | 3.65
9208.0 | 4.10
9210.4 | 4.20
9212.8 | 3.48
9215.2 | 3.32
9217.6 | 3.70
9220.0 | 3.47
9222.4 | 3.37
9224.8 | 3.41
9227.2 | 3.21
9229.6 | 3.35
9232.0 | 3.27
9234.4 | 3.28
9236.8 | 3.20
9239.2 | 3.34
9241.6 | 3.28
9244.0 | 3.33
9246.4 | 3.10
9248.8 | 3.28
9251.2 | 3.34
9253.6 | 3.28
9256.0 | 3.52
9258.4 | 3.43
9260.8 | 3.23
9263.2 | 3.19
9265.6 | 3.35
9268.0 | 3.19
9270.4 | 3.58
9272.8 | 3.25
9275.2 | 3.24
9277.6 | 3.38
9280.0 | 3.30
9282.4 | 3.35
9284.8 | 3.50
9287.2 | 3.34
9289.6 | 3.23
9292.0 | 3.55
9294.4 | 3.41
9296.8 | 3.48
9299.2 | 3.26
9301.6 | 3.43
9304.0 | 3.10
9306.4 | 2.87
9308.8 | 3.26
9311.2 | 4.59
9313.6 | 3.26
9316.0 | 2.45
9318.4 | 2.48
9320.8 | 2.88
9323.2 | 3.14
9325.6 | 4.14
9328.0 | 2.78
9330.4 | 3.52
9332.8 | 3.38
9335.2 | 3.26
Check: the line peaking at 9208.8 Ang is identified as [N II] 6583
